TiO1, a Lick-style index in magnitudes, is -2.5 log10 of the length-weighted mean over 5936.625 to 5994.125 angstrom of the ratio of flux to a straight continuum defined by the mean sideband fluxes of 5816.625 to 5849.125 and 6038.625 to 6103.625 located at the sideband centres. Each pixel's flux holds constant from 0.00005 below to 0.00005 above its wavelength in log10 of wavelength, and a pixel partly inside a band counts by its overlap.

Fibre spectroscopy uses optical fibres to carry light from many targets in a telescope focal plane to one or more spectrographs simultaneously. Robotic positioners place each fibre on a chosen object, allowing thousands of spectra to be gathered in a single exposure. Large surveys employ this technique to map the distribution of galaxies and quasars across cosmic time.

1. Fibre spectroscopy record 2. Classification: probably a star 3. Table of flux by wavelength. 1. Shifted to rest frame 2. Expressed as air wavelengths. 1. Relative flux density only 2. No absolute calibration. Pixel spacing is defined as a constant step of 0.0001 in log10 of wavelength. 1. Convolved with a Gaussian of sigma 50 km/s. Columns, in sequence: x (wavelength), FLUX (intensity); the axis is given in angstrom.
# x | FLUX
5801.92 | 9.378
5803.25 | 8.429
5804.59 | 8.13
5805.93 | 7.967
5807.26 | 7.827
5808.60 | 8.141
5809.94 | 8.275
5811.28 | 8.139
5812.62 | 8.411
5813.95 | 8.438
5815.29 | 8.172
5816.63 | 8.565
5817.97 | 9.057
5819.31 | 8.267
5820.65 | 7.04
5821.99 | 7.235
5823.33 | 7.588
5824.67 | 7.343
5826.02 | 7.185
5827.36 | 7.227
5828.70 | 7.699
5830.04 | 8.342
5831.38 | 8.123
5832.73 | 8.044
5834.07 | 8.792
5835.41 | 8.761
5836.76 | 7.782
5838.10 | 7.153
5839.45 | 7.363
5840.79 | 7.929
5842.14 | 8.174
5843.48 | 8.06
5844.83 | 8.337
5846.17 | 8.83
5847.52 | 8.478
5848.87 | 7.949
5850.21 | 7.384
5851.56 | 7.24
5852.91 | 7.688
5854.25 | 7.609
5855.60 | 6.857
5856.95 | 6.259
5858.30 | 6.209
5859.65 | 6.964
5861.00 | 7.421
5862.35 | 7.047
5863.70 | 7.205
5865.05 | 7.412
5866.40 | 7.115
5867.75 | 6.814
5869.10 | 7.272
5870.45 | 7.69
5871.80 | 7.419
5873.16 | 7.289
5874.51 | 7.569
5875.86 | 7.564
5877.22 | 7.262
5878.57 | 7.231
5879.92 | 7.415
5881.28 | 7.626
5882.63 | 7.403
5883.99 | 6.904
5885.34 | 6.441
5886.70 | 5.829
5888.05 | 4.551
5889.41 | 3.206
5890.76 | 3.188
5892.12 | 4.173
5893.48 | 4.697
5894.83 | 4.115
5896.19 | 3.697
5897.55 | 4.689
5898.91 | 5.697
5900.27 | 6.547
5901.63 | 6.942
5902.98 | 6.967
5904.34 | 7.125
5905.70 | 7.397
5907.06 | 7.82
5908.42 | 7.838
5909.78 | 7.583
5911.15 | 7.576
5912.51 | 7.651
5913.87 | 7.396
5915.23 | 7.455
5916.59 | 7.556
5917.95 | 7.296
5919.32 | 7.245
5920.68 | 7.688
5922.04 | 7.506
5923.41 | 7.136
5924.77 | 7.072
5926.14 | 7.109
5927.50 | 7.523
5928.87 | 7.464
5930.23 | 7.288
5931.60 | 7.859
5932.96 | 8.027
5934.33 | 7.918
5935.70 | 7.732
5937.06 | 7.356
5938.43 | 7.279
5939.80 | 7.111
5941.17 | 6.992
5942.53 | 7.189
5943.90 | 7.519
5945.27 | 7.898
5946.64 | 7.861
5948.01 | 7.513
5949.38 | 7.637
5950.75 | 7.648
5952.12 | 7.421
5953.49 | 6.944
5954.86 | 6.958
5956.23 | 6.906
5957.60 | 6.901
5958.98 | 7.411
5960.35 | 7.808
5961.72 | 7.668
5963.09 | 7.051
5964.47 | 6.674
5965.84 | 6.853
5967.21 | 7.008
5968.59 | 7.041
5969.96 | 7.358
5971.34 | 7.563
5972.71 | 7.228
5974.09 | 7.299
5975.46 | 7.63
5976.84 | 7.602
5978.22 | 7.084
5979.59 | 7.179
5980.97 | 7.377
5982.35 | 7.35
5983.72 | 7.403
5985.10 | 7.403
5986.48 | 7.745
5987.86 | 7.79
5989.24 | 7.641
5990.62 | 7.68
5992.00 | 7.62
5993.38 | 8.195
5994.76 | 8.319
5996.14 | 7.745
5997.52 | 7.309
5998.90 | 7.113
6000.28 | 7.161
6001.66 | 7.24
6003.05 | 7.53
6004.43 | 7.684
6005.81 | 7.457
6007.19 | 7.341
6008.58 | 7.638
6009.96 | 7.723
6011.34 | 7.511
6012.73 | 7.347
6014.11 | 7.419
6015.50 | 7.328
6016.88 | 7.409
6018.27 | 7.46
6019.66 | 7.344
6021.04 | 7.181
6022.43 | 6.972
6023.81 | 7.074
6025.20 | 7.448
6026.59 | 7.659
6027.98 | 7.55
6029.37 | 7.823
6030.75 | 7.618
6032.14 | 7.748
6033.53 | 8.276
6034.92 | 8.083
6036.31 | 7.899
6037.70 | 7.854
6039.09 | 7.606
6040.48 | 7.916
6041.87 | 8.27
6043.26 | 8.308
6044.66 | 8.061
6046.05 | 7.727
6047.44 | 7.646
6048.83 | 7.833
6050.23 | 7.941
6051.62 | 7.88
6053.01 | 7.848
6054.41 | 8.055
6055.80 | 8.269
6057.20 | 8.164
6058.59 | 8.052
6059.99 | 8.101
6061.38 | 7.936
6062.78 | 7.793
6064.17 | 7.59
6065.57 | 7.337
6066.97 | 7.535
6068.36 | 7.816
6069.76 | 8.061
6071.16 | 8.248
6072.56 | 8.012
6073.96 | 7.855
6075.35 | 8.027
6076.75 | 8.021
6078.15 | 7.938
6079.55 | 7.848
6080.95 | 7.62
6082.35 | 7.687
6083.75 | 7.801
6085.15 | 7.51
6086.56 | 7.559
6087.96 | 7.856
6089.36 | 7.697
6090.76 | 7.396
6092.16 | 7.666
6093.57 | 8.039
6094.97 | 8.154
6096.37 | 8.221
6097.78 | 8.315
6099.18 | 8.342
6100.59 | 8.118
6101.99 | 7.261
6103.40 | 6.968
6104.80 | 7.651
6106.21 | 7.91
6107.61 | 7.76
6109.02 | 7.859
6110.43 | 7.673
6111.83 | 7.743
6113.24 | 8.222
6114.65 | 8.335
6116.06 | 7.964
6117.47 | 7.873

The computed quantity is 0.076 mag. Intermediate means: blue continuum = 7.96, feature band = 7.38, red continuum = 7.88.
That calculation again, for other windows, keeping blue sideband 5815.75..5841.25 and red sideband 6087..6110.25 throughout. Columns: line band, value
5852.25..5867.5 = 0.12 mag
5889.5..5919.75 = 0.24 mag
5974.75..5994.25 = 0.04 mag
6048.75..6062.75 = -0.02 mag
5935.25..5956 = 0.07 mag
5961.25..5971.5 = 0.11 mag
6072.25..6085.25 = 0.00 mag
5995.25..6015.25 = 0.05 mag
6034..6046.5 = -0.02 mag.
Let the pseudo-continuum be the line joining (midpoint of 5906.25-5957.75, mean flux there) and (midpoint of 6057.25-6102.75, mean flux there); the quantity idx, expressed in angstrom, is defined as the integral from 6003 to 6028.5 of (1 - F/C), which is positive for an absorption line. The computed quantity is 0.9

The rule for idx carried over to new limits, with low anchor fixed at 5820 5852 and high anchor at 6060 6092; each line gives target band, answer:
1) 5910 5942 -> 1.53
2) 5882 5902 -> 6.78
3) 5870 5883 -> 0.64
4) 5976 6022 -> 1.84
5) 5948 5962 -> 0.87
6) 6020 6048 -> 0.23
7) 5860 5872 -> 0.89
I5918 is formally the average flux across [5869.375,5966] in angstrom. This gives 6.95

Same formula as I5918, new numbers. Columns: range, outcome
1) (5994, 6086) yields 7.72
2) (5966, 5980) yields 7.29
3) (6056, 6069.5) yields 7.84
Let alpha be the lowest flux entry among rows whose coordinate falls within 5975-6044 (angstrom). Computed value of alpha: 6.972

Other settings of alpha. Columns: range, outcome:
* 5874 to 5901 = 3.188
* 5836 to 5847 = 7.153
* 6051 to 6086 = 7.337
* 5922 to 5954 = 6.944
